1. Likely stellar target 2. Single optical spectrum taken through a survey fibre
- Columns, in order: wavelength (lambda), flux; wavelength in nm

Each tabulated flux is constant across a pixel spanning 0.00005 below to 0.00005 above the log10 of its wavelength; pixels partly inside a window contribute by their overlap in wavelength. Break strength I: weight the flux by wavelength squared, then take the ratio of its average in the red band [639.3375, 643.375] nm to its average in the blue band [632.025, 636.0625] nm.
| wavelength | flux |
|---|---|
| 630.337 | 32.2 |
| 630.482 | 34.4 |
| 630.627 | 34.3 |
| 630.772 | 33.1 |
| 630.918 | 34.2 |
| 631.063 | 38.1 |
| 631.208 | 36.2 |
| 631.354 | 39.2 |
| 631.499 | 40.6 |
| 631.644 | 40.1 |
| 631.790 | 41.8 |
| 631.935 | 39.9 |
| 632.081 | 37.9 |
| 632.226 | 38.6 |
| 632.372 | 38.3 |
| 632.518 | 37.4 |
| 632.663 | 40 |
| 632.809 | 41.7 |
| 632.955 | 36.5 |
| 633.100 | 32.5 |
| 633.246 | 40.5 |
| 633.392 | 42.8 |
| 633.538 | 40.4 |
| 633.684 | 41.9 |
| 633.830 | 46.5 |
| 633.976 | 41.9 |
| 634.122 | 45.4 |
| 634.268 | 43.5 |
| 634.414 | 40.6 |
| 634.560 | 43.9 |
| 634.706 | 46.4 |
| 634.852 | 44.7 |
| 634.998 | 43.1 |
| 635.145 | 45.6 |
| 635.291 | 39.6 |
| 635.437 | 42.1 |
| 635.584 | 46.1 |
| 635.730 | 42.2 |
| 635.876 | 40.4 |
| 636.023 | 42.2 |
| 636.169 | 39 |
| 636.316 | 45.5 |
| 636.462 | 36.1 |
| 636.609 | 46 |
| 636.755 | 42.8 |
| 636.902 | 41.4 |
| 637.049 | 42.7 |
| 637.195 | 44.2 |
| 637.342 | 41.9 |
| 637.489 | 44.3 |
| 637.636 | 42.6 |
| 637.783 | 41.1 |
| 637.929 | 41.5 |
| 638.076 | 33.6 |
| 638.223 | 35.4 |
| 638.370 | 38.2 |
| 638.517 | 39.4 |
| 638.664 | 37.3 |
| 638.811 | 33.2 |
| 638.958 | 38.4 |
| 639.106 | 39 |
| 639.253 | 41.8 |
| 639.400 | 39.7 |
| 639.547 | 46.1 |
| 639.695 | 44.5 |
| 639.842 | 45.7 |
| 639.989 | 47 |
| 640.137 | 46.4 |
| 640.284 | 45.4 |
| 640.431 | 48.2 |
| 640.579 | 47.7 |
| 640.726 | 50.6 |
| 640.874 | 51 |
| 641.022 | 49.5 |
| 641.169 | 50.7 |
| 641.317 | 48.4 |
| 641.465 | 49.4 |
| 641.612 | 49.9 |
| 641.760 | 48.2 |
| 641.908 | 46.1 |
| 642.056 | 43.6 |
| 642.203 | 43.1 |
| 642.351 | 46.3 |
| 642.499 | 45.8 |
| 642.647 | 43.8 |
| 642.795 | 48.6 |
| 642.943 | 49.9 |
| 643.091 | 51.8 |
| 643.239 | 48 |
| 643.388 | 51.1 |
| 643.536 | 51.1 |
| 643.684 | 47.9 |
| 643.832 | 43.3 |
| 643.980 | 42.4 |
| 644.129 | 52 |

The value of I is 1.17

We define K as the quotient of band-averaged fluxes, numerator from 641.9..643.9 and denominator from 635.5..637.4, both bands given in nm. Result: 1.12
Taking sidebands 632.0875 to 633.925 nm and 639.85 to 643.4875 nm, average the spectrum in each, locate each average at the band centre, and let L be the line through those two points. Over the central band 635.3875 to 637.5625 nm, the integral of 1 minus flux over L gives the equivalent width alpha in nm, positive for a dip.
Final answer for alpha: 0.03 nm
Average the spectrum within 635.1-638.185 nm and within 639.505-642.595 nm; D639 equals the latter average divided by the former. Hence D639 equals 1.1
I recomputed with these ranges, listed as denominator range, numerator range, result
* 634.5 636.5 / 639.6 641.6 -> 1.14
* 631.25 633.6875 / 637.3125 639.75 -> 1.03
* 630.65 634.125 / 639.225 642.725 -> 1.22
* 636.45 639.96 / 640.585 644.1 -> 1.19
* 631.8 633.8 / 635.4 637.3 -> 1.09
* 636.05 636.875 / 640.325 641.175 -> 1.19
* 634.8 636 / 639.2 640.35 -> 1.05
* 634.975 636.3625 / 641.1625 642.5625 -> 1.13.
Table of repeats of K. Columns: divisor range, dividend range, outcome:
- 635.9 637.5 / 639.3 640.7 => 1.08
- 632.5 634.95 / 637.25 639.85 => 0.96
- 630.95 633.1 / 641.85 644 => 1.21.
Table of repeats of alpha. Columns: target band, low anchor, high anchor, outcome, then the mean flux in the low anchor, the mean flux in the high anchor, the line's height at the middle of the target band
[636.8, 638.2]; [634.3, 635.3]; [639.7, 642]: 0.13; 43.7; 48.1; 45.7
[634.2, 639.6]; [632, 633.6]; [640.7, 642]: 0.28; 38.8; 49.2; 43.7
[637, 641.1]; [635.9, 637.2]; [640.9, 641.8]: 0.29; 42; 49.5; 45.9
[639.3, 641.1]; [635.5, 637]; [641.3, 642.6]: -0.06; 42.2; 46.6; 45.3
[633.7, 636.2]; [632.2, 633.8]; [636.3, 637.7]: -0.14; 39.3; 42.6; 41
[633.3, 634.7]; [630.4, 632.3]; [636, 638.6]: -0.14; 37.5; 41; 39.1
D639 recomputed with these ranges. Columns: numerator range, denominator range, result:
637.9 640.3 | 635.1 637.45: 0.96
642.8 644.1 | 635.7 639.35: 1.20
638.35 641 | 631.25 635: 1.06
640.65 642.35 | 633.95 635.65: 1.10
